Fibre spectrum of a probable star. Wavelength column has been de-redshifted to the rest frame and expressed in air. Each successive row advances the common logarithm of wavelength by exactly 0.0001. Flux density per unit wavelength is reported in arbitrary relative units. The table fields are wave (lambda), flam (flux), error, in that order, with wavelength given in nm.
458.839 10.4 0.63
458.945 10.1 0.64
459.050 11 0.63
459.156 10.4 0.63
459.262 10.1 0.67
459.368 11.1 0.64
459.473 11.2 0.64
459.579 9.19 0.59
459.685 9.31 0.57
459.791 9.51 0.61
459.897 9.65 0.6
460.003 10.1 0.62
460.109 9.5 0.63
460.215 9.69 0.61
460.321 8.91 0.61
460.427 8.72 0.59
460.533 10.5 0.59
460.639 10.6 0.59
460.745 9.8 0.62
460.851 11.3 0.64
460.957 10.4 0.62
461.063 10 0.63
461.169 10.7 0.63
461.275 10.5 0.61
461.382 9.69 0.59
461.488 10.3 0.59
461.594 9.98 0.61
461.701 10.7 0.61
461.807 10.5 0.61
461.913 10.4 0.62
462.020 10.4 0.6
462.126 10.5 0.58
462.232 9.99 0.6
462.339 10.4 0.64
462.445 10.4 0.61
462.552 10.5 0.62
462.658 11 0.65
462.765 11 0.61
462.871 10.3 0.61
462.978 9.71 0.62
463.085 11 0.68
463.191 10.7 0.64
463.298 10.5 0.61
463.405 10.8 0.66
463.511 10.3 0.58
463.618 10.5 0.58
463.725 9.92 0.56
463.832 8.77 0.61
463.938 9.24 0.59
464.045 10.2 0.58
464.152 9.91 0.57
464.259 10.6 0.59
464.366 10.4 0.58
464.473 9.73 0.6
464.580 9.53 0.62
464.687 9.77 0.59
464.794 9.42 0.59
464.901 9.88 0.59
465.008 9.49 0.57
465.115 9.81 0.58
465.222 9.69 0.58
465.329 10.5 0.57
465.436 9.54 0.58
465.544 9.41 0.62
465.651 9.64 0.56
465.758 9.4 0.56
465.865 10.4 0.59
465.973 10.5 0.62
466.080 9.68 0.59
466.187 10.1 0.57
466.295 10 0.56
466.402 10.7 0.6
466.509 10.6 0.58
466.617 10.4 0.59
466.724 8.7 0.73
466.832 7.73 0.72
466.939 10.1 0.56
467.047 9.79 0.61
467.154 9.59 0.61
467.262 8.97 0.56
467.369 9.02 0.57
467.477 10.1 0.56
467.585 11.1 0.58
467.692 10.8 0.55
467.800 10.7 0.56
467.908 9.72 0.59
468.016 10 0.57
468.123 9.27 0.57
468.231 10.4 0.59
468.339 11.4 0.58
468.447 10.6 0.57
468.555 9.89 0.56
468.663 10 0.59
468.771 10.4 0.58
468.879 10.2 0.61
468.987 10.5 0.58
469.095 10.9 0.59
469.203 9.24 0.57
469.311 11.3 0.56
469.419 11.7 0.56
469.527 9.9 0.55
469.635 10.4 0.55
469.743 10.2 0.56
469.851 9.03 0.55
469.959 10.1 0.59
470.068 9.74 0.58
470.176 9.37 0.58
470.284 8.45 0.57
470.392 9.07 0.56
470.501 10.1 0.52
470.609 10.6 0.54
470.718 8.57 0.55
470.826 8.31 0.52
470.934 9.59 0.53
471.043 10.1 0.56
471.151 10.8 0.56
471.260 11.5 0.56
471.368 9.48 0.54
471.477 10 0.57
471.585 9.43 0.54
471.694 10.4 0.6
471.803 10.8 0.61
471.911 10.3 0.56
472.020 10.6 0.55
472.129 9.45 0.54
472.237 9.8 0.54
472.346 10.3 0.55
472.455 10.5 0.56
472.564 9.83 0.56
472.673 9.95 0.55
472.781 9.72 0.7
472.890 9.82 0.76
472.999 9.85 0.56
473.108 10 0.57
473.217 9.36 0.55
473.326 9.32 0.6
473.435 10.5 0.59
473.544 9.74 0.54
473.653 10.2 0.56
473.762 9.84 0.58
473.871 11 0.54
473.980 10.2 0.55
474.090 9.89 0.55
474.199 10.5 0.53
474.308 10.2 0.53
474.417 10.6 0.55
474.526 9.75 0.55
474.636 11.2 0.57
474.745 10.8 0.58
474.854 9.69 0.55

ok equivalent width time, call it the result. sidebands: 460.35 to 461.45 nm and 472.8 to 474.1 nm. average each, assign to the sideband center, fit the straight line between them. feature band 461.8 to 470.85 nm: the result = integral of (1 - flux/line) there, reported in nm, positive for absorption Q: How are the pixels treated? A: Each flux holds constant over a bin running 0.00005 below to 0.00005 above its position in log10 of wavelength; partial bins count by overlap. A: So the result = 0.06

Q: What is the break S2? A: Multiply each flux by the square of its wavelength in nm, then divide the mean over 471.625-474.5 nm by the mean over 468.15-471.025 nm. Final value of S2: 1.03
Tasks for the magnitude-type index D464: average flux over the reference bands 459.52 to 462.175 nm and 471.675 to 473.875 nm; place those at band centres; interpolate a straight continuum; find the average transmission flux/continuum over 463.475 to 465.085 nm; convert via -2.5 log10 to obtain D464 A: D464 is 0.02 mag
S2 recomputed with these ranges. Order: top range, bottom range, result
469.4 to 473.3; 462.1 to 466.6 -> 1.01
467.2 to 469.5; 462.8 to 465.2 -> 1.05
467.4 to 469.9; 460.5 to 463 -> 1.02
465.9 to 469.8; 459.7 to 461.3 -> 1.05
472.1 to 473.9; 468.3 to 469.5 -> 0.96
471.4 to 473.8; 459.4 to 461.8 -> 1.05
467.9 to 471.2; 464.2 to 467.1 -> 1.03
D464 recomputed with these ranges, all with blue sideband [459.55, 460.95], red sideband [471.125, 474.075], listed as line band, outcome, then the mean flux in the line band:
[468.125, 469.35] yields -0.041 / 10.4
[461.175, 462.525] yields -0.054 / 10.3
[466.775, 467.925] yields 0.020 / 9.78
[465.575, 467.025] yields 0.011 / 9.84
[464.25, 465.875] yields 0.012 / 9.79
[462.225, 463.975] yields -0.050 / 10.3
